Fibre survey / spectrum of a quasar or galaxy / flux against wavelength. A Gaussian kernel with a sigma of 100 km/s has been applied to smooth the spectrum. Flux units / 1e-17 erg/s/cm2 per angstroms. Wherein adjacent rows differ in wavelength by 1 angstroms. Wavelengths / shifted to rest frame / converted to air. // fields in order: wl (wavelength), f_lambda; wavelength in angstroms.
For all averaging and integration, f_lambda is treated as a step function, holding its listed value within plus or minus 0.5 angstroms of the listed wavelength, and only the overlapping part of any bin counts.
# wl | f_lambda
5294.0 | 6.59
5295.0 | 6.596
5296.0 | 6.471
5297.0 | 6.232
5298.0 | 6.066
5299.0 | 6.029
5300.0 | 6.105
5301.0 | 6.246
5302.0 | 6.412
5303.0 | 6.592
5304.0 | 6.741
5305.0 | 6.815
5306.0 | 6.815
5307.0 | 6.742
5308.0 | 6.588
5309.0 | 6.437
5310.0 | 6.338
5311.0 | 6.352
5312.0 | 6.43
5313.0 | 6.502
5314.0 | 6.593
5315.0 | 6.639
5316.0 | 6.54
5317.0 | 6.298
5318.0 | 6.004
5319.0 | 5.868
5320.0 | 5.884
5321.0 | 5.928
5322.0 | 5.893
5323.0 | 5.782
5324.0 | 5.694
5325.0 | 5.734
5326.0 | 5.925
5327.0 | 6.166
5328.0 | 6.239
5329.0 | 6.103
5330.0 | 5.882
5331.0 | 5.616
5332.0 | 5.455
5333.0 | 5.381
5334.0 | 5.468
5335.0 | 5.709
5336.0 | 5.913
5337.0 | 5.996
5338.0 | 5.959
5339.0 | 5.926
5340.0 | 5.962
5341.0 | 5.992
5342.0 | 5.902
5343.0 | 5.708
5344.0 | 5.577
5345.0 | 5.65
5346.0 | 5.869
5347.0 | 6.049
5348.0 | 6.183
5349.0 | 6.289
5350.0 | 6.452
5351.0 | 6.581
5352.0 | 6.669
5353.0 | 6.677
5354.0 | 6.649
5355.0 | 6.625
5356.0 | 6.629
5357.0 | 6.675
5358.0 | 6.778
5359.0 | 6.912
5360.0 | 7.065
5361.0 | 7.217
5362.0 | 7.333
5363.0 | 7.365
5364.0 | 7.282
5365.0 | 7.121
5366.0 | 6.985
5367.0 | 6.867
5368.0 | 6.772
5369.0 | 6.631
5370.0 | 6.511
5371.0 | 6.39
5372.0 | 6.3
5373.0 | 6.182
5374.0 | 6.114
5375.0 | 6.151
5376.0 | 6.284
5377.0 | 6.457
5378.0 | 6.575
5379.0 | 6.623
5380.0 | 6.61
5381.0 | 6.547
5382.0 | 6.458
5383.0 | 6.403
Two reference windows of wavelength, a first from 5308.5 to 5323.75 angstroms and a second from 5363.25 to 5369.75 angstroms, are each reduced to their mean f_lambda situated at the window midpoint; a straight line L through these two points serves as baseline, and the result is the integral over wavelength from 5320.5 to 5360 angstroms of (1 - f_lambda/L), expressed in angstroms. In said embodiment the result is 3.0 angstroms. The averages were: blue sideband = 6.22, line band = 6.08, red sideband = 6.94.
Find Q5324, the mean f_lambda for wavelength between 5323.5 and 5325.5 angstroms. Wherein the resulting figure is 5.71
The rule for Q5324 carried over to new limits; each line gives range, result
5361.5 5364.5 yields 7.33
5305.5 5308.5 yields 6.71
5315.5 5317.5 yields 6.42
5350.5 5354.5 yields 6.64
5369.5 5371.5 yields 6.45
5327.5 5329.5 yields 6.17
